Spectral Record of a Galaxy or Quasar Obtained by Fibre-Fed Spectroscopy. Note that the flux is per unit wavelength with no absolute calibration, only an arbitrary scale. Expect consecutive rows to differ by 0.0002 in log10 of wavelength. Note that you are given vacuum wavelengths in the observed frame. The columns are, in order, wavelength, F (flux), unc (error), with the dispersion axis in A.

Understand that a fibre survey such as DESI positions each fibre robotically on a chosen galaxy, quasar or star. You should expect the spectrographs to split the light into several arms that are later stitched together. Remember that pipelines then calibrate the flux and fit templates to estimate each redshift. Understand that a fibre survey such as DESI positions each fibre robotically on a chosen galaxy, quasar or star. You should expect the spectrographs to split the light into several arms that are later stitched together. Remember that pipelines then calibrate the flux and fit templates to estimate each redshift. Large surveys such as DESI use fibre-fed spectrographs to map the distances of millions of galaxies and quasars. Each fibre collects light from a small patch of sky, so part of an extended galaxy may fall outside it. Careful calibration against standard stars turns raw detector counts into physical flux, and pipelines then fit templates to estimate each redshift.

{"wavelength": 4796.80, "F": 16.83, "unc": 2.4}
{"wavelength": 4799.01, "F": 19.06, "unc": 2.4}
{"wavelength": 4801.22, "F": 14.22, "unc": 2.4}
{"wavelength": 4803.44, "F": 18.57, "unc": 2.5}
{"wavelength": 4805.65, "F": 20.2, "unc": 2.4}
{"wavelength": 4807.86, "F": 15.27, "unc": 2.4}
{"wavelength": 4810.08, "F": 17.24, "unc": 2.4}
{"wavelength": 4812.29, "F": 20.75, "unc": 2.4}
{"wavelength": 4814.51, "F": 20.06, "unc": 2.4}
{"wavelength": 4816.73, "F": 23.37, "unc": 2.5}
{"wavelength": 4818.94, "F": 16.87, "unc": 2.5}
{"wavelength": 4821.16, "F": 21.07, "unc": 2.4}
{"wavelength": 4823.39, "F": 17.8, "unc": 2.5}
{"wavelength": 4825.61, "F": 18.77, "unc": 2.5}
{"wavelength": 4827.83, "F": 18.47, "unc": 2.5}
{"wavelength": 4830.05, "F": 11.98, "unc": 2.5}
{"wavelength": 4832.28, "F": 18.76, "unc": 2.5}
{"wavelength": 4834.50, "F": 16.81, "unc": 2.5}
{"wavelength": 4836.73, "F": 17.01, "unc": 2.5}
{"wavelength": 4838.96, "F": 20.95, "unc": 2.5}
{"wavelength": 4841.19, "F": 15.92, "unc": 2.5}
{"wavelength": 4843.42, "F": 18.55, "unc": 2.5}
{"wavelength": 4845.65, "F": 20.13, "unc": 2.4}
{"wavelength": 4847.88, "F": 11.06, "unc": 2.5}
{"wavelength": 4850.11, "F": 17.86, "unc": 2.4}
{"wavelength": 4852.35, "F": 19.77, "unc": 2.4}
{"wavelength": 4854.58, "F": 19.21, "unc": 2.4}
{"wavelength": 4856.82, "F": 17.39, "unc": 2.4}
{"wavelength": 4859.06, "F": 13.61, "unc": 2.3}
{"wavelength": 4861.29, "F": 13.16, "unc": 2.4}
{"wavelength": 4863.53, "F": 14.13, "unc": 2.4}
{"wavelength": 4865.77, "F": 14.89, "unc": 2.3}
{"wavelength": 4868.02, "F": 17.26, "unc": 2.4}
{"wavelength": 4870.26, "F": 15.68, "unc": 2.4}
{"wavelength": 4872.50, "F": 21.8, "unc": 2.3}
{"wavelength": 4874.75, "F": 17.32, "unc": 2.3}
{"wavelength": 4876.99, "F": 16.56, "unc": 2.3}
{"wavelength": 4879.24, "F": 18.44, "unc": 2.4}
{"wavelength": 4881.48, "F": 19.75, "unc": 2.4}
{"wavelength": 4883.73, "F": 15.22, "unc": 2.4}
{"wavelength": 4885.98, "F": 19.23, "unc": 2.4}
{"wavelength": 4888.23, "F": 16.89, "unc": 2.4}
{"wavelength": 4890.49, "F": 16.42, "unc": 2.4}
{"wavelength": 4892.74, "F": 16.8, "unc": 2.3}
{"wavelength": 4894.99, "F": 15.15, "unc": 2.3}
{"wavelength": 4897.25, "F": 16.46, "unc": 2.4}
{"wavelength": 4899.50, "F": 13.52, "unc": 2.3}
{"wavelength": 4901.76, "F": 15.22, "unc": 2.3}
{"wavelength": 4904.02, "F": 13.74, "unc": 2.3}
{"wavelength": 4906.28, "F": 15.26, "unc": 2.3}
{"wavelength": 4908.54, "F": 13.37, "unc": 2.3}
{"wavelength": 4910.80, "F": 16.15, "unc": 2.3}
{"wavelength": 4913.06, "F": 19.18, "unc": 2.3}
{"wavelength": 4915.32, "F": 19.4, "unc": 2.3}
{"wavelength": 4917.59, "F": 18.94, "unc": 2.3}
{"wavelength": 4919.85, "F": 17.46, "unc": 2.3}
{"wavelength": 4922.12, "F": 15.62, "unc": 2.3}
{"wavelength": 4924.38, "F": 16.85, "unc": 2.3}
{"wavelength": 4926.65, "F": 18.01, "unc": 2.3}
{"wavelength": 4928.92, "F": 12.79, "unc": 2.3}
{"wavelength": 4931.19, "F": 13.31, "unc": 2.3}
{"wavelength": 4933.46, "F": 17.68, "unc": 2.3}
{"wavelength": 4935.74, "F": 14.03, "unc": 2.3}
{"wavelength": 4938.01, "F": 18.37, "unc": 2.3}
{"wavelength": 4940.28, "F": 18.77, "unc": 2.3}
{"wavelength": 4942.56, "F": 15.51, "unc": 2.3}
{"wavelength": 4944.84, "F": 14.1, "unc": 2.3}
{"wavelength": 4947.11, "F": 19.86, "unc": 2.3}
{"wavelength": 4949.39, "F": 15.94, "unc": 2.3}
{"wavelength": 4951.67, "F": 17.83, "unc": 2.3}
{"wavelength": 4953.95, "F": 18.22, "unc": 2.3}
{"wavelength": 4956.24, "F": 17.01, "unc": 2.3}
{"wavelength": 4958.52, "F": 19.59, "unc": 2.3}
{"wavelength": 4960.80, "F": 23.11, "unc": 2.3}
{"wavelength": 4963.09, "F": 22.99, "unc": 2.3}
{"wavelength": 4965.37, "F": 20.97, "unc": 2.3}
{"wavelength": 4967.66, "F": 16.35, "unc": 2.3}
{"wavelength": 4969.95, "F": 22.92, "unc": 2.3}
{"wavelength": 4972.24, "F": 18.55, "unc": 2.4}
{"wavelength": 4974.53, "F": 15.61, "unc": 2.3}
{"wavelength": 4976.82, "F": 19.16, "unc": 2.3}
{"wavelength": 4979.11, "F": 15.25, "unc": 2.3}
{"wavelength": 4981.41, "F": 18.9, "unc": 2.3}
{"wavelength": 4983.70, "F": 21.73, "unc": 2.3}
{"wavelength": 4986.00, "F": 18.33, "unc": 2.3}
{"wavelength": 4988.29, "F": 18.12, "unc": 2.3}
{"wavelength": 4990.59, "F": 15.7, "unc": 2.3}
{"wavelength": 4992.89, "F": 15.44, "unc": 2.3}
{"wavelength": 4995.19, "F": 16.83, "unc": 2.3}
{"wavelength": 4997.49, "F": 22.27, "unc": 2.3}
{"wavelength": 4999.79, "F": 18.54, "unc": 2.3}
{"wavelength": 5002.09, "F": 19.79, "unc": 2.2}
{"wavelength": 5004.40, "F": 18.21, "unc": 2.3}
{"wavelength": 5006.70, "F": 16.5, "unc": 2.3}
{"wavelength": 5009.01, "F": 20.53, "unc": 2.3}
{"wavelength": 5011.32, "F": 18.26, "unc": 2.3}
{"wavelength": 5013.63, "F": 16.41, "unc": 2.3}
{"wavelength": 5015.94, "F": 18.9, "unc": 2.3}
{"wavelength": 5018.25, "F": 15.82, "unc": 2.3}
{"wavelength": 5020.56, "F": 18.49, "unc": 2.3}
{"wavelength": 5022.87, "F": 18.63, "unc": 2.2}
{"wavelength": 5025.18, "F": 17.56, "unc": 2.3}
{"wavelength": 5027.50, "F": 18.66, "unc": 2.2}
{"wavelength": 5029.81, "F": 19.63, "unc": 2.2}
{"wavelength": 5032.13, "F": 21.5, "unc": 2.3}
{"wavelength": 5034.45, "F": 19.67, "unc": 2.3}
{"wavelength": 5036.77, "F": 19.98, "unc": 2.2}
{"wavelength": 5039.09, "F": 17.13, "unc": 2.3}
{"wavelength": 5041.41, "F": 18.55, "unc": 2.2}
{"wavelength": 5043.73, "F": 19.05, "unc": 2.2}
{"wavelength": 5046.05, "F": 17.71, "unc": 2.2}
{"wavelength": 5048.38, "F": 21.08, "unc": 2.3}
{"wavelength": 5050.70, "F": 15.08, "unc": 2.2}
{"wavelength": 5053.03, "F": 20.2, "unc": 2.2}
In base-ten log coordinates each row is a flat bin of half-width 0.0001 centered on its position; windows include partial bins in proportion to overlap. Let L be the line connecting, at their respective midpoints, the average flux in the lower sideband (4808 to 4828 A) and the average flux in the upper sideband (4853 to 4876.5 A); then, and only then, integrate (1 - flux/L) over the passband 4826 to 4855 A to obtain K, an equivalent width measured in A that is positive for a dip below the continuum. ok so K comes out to 0.8 A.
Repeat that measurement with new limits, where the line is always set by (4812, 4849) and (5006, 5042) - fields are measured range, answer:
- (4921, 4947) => 3.20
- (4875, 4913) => 4.13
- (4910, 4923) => 0.29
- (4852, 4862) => 0.89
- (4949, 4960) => 0.22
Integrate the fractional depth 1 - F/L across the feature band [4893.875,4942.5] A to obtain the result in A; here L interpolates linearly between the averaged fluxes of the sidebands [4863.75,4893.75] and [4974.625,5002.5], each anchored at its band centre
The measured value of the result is 4.1 A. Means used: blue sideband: 17.3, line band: 16.1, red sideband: 18.2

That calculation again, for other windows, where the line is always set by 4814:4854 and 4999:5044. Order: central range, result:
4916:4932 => 1.8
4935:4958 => 1.6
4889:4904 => 2.3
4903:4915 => 1.6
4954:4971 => -1.7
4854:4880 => 2.3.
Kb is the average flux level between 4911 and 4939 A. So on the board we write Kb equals 16.8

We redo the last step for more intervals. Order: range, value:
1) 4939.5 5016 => 18.4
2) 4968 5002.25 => 18.4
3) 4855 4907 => 16.3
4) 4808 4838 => 18.3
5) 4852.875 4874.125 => 16.5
